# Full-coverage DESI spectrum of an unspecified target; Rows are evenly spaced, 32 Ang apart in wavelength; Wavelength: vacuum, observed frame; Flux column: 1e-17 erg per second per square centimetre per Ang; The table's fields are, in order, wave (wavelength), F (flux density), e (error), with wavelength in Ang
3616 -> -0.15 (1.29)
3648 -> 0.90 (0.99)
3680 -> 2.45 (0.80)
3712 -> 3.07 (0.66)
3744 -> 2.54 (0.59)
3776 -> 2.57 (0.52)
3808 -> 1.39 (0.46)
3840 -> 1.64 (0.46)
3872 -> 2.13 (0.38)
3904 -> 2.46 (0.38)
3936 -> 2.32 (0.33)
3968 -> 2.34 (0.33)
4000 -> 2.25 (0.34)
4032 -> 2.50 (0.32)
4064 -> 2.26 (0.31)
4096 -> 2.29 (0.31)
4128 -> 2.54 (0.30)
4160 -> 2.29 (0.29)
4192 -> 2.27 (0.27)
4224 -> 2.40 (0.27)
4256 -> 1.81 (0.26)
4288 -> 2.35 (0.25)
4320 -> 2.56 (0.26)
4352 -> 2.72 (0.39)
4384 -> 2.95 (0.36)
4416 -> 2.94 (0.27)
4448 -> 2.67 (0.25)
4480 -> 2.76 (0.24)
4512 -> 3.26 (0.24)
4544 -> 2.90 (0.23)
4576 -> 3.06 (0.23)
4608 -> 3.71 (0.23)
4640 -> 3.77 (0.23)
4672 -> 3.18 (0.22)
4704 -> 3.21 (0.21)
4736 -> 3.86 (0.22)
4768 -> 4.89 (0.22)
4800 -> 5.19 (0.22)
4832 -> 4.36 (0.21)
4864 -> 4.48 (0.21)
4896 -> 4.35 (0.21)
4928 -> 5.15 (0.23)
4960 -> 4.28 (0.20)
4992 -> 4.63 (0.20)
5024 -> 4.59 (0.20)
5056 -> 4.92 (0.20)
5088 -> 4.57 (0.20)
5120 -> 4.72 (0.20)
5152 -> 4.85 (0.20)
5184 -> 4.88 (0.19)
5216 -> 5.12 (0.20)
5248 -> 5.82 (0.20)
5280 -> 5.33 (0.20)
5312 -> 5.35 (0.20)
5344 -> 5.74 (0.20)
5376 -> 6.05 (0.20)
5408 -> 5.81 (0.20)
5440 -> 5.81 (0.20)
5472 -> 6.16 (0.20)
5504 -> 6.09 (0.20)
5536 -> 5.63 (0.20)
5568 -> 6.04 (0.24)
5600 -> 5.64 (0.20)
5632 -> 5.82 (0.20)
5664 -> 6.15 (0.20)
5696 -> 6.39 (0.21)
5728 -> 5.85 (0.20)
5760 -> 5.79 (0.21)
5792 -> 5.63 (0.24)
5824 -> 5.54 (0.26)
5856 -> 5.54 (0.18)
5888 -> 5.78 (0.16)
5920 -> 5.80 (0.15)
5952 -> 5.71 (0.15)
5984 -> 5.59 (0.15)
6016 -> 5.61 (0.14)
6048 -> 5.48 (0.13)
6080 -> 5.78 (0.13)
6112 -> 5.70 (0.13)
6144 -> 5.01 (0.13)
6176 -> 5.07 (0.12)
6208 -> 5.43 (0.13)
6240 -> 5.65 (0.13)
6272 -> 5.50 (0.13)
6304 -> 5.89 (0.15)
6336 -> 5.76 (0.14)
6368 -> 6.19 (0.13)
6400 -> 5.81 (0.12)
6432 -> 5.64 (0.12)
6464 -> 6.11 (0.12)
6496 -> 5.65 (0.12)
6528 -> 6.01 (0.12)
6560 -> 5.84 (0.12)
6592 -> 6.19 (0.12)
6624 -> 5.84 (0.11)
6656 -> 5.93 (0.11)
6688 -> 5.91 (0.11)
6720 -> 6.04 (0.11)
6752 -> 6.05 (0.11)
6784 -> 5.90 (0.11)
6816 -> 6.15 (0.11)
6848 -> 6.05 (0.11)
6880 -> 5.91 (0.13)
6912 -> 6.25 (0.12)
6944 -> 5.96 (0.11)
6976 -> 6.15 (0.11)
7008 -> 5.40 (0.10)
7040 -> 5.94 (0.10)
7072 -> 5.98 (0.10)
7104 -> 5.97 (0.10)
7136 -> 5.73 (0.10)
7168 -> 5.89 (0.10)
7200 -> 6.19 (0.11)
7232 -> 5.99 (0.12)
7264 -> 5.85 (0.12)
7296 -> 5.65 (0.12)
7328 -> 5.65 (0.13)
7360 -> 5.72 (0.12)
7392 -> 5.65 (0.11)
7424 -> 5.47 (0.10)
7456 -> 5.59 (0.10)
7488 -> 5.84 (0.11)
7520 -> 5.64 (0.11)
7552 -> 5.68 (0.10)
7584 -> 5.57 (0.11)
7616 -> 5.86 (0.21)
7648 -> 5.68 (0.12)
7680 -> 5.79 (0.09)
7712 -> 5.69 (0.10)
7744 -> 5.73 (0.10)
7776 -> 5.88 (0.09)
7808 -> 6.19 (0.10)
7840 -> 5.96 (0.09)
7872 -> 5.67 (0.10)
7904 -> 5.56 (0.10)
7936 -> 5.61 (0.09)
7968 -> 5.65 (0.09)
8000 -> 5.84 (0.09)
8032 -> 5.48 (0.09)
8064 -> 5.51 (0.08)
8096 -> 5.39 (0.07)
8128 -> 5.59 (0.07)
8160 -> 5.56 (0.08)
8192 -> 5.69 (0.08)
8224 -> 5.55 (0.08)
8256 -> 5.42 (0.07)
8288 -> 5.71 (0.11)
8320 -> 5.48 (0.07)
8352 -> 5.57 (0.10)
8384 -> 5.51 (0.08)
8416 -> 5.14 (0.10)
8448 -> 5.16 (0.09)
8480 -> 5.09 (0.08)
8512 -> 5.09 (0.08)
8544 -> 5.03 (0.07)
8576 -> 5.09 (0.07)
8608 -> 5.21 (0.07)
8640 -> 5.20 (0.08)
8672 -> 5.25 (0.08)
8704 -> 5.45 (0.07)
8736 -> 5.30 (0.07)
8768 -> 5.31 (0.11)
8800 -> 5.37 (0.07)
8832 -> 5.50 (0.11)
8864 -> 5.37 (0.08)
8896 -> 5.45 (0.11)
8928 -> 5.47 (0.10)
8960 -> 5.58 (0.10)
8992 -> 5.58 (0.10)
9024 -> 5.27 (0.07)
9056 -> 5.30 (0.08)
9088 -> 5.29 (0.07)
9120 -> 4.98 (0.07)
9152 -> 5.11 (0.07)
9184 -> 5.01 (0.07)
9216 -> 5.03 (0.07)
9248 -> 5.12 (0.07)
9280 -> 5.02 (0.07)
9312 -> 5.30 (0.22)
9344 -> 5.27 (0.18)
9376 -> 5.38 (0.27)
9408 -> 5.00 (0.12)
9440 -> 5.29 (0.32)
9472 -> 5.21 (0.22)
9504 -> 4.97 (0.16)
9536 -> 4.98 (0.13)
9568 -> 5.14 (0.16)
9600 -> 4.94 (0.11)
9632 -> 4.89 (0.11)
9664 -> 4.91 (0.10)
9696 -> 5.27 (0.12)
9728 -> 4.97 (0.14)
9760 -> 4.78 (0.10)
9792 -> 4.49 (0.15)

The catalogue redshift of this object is 0.188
